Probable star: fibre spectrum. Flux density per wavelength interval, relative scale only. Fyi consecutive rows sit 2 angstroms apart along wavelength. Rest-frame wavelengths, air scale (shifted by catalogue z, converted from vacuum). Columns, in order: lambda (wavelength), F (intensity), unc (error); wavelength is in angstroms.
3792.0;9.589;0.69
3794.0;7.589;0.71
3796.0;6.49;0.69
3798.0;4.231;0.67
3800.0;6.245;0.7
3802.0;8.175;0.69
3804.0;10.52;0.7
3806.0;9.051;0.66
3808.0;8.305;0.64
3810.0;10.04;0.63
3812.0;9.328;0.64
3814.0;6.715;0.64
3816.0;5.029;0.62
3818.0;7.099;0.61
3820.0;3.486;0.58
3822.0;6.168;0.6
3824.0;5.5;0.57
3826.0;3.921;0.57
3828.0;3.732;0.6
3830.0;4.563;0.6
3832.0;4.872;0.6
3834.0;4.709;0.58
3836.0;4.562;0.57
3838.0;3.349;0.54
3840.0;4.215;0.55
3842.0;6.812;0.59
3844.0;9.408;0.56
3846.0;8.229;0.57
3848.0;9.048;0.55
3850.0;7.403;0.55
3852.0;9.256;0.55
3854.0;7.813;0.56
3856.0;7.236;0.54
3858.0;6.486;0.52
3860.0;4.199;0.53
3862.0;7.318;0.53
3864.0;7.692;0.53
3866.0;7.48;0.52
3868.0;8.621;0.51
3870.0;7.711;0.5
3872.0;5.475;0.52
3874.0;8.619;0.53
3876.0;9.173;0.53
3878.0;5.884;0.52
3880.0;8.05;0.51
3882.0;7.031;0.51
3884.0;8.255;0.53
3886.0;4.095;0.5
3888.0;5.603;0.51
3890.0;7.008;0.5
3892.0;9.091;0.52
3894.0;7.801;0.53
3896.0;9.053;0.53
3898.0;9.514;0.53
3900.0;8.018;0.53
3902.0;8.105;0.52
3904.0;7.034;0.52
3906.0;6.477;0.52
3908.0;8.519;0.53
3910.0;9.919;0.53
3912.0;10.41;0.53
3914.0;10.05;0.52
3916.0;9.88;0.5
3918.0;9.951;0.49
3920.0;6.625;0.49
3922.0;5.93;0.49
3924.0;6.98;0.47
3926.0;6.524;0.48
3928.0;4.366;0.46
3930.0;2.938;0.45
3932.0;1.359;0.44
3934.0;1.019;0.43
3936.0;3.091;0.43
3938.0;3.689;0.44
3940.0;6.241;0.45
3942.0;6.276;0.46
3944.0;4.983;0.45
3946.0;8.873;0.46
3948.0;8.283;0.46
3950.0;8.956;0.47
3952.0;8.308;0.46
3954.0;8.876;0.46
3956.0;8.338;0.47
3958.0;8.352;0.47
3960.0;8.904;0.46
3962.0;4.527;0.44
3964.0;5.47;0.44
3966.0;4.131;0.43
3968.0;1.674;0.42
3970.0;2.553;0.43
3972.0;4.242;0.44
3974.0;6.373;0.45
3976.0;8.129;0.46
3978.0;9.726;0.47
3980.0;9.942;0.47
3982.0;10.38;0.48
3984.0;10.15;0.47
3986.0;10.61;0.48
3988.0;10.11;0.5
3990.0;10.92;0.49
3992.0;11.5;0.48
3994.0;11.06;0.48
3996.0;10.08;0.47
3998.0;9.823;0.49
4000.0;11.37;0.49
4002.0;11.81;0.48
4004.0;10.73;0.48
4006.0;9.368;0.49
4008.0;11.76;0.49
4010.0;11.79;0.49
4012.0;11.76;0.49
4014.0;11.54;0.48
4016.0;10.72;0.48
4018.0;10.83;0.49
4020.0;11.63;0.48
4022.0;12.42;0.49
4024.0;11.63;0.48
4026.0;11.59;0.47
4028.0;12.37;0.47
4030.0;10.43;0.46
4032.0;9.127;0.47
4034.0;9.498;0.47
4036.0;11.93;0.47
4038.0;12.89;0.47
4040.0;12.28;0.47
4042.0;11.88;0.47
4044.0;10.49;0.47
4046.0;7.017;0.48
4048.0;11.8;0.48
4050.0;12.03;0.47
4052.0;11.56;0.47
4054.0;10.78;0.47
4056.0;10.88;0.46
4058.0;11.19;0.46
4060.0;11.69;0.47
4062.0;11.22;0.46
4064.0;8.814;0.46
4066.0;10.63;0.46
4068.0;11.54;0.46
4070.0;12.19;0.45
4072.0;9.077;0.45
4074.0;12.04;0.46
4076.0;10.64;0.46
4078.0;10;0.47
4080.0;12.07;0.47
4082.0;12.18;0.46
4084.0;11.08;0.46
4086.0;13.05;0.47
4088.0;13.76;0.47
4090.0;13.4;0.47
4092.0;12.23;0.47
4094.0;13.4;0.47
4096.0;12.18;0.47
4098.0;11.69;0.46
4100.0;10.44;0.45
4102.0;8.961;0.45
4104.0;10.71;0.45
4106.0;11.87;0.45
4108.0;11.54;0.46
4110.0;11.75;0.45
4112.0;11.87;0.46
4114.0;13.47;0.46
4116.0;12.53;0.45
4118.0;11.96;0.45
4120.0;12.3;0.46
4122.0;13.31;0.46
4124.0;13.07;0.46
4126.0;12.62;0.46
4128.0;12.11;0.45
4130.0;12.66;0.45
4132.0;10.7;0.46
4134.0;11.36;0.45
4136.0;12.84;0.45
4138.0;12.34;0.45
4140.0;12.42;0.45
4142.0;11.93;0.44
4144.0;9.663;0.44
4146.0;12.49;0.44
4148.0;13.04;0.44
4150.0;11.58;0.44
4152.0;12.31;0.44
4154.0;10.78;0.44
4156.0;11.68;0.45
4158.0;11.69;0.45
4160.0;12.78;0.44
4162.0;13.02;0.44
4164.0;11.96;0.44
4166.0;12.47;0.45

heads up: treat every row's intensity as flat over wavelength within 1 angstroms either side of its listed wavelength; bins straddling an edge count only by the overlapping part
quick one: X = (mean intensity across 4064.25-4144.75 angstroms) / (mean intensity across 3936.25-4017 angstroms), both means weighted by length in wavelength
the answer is 1.4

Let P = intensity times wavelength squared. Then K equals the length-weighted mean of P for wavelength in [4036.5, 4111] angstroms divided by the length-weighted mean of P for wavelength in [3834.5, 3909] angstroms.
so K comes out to 1.73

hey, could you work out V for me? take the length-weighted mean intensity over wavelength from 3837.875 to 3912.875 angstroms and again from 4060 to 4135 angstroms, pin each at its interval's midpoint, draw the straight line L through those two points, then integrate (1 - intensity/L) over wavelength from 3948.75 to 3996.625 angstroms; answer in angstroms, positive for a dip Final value 7.0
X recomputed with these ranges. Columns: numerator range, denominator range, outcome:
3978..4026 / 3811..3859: 1.76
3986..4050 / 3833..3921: 1.47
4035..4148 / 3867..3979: 1.70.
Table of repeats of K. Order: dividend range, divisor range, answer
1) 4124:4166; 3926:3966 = 2.24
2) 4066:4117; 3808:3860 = 2.10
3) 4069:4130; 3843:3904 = 1.76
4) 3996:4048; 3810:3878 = 1.84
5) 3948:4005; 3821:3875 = 1.40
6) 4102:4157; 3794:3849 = 2.17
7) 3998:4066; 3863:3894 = 1.63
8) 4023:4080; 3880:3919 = 1.45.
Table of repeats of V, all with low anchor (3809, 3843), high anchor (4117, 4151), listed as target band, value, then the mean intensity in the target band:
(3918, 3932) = 3.8 angstroms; 5.57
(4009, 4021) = -2.2 angstroms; 11.4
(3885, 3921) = -4.8 angstroms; 8.18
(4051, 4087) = -1.3 angstroms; 11.1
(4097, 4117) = 0.1 angstroms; 11.5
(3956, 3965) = 1.5 angstroms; 6.98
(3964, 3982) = 5.5 angstroms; 6.08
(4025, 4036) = -0.9 angstroms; 10.7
